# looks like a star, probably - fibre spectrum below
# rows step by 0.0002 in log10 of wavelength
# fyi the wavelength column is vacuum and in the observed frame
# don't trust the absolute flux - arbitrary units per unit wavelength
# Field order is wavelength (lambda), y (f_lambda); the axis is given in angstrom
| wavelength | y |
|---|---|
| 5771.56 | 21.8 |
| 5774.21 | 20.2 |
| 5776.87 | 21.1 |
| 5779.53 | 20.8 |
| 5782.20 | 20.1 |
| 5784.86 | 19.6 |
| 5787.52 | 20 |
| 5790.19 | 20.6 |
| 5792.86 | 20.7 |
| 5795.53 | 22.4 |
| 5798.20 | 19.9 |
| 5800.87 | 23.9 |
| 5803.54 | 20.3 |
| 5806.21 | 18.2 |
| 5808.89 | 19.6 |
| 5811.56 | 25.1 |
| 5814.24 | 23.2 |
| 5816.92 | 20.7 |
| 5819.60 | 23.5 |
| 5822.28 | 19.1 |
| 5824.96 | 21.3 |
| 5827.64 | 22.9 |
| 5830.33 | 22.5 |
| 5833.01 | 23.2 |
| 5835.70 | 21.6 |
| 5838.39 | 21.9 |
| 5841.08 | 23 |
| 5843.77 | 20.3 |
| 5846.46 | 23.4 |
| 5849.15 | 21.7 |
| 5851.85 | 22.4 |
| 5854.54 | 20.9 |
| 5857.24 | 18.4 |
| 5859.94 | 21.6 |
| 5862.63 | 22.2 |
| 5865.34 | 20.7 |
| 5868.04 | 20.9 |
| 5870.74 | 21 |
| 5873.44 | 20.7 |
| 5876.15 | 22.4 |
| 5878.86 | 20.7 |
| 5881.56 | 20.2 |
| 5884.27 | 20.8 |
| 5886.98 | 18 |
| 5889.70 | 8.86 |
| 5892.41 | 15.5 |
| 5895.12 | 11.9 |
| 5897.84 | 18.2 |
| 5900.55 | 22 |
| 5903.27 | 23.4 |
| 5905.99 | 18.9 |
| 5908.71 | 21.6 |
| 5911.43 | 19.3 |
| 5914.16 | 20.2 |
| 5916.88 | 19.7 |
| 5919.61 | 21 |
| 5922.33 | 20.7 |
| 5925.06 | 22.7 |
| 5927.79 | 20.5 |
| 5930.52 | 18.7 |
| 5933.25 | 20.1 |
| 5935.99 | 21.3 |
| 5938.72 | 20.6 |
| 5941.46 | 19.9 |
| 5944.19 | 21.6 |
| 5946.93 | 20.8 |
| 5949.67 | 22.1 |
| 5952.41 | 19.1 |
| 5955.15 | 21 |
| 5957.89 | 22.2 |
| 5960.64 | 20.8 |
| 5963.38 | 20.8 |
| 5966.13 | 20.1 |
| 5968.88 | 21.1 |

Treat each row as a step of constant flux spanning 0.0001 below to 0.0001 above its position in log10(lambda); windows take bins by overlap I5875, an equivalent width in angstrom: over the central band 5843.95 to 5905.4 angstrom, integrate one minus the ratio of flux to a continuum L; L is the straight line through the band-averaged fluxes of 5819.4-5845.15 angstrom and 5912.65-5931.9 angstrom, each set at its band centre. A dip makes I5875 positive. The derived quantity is 4.1 angstrom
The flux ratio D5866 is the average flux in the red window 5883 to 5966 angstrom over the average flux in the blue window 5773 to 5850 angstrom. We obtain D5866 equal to 0.9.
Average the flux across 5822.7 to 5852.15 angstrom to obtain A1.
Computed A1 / 22.1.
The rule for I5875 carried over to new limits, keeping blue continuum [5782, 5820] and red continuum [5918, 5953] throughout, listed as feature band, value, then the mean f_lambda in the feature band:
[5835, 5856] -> -0.9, 21.9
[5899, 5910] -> -0.3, 21.4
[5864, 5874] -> 0.1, 20.9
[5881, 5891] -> 2.0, 16.7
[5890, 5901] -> 2.7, 15.7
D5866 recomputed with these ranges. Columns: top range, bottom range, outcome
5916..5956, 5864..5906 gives 1.09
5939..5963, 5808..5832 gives 0.95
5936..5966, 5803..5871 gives 0.97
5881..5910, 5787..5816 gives 0.85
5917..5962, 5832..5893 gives 1.01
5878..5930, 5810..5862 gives 0.87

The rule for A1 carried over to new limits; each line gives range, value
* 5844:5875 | 21.2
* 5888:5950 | 19.5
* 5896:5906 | 20.4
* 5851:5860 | 20.6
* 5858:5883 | 21.1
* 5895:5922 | 20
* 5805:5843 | 21.8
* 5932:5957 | 20.8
